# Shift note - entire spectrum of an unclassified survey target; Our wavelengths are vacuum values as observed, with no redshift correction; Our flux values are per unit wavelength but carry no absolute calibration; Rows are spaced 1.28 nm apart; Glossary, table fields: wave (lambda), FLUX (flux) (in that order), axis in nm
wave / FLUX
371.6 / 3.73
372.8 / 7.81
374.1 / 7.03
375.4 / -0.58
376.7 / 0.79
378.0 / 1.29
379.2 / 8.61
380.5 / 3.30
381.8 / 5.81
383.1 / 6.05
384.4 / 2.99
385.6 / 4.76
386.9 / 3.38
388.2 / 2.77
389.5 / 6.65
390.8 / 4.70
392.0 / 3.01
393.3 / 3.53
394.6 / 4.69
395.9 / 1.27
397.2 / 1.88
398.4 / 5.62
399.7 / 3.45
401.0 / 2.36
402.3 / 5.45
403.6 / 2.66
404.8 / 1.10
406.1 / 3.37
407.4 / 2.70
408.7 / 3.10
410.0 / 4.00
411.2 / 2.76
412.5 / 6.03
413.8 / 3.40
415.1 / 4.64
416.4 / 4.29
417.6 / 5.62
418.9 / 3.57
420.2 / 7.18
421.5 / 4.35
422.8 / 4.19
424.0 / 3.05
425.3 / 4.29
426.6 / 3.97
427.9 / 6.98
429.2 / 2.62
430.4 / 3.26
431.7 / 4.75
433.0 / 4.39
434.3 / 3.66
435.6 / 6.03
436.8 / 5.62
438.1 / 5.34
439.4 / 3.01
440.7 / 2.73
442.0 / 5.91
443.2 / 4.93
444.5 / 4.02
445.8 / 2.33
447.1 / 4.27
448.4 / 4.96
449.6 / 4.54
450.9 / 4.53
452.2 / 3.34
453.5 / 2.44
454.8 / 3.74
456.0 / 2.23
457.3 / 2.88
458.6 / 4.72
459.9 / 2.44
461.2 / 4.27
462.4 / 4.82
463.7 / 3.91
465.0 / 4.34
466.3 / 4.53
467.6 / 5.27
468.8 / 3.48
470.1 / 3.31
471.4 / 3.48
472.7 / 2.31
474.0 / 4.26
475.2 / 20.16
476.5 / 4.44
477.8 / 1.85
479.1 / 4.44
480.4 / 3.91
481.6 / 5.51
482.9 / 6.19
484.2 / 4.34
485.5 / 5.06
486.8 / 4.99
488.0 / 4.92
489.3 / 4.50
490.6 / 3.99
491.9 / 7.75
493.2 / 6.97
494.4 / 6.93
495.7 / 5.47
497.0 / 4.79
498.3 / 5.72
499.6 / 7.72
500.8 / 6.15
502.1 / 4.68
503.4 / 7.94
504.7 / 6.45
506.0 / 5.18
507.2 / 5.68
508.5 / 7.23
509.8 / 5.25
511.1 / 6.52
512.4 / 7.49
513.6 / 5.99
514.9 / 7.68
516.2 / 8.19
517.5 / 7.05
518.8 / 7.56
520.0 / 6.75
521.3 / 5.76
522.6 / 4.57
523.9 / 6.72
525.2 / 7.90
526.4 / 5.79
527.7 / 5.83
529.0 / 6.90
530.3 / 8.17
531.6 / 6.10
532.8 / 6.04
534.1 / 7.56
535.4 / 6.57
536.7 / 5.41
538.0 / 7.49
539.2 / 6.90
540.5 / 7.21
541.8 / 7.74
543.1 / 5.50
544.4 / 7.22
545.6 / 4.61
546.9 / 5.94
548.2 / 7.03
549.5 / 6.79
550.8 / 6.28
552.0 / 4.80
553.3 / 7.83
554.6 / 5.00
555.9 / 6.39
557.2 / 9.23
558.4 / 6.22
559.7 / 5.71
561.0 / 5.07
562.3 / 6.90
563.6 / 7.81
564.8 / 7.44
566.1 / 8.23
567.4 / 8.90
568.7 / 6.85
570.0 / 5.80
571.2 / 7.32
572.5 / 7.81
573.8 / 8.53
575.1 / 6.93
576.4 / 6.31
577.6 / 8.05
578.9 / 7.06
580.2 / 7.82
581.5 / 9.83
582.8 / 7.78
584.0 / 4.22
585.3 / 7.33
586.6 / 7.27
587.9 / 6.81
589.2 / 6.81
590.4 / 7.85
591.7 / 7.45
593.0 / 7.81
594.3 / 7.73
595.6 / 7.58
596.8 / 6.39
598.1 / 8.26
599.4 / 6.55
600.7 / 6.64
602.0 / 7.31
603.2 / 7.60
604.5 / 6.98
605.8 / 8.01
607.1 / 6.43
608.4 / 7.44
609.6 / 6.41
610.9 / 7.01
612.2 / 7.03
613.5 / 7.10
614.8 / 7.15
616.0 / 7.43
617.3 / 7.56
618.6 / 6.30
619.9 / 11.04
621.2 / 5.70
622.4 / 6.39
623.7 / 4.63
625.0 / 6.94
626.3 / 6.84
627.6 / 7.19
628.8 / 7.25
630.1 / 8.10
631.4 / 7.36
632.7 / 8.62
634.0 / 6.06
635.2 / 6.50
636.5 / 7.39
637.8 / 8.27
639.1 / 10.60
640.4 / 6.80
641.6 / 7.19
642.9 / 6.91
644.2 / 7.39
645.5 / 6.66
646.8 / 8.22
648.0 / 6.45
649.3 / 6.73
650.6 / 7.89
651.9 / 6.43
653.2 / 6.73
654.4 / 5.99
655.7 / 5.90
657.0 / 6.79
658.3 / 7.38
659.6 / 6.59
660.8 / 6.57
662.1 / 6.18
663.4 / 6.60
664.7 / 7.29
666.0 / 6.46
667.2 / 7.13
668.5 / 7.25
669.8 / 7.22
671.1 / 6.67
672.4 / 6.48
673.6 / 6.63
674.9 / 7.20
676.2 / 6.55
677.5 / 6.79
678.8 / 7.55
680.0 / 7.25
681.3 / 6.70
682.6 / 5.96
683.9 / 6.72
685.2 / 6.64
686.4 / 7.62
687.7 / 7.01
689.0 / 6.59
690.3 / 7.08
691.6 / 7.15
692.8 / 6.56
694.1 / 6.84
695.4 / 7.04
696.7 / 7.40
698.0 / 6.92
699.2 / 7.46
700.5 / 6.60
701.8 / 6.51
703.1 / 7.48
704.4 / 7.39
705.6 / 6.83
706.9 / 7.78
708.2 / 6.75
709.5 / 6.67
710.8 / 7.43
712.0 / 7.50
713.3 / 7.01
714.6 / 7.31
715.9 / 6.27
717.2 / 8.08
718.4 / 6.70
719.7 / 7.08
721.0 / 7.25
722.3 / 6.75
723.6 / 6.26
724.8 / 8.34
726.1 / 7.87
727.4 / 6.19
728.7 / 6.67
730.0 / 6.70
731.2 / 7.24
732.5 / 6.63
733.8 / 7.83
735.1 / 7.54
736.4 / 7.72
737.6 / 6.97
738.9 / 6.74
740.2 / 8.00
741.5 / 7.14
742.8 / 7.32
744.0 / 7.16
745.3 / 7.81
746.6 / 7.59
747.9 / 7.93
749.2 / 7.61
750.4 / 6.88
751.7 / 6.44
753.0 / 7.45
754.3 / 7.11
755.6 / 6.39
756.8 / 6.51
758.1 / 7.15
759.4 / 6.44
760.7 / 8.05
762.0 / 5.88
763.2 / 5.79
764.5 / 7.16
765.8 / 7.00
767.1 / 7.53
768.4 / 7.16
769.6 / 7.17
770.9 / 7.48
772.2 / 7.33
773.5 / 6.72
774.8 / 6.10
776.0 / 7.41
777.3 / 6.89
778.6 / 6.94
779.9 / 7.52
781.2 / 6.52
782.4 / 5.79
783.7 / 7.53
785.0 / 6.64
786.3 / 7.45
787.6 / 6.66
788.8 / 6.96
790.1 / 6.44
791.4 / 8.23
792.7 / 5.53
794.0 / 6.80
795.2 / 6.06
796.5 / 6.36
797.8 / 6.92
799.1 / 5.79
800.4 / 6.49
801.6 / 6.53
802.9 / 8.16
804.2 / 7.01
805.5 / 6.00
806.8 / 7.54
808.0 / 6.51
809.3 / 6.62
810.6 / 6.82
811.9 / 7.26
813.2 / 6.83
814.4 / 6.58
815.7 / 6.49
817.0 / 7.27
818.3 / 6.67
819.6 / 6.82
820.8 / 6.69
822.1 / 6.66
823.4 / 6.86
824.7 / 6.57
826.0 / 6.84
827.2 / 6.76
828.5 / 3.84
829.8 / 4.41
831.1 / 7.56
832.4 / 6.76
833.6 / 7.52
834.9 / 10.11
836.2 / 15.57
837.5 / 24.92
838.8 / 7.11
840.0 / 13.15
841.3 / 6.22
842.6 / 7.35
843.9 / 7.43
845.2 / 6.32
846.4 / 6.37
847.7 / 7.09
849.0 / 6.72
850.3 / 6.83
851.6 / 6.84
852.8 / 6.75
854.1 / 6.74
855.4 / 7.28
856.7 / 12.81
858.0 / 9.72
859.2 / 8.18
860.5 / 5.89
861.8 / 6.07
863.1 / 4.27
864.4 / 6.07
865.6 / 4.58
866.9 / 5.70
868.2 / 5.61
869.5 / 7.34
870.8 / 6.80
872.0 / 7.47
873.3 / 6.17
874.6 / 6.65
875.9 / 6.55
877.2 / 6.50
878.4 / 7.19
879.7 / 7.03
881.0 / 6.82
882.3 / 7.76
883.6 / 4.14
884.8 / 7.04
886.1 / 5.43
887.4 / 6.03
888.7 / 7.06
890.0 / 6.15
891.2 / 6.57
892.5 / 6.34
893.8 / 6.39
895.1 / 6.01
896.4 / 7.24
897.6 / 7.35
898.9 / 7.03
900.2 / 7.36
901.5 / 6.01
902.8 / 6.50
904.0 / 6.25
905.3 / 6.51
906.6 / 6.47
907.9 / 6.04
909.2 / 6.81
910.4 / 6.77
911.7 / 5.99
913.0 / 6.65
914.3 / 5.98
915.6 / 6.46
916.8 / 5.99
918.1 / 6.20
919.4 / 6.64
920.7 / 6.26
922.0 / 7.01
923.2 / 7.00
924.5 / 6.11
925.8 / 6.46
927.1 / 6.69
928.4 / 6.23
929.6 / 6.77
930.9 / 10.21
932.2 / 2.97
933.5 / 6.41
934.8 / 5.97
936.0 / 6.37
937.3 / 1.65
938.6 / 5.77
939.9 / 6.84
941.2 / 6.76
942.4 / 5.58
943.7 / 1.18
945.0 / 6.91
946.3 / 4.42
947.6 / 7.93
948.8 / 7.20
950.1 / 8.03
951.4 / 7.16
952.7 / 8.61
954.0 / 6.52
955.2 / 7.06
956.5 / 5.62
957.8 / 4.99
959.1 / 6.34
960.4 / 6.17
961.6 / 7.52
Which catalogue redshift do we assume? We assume 0.27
